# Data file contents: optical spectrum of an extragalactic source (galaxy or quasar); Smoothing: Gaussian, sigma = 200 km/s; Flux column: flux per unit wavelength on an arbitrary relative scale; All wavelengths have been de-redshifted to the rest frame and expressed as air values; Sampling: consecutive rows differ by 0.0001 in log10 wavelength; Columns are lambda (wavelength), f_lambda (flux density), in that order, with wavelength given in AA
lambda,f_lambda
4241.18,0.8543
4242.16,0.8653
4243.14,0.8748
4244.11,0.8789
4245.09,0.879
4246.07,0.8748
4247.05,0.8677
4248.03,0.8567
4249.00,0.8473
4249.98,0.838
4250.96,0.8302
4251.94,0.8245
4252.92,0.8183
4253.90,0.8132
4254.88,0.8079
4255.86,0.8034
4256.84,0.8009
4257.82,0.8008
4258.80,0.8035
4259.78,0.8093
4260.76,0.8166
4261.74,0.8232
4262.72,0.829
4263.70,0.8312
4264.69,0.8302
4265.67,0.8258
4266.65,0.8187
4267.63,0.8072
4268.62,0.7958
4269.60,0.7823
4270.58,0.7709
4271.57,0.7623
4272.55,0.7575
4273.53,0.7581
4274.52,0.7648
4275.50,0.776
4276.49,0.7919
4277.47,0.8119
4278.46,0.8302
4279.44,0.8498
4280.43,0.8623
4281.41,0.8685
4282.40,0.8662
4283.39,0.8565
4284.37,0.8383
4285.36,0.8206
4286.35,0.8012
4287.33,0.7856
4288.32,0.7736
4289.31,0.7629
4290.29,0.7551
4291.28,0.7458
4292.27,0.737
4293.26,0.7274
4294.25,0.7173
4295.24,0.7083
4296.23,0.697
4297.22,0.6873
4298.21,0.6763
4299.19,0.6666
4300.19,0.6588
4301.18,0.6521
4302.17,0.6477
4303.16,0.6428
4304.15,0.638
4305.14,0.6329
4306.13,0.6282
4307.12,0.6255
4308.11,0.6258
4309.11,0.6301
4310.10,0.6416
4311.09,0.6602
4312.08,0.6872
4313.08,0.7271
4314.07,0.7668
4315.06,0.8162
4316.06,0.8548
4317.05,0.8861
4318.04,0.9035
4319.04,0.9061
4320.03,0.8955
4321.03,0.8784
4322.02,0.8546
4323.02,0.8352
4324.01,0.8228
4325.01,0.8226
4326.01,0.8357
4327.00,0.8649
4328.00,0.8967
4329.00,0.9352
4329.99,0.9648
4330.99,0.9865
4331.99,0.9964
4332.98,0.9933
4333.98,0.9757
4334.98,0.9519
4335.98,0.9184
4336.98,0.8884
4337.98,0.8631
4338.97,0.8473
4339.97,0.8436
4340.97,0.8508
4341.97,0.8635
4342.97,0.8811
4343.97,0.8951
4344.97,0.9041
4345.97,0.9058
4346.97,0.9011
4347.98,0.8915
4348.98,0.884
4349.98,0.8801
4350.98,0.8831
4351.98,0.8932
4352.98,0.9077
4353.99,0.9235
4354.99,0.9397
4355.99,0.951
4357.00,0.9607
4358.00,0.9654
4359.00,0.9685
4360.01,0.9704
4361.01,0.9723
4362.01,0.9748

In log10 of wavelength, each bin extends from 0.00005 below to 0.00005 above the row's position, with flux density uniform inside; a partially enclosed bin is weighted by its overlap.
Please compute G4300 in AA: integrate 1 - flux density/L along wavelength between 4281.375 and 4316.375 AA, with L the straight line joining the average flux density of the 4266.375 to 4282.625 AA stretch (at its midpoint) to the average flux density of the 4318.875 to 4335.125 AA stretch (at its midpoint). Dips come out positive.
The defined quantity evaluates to 5.3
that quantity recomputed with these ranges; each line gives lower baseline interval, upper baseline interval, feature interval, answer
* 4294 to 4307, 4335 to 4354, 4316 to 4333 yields -2.4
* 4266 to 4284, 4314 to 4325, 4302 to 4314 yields 2.7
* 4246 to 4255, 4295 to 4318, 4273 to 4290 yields -1.2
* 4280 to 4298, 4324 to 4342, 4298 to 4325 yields 3.4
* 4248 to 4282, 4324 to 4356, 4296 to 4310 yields 3.4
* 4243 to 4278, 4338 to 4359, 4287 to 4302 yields 2.4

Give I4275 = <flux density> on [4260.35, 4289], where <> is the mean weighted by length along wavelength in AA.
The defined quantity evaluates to 0.81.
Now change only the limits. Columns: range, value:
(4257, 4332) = 0.783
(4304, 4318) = 0.71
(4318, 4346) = 0.896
